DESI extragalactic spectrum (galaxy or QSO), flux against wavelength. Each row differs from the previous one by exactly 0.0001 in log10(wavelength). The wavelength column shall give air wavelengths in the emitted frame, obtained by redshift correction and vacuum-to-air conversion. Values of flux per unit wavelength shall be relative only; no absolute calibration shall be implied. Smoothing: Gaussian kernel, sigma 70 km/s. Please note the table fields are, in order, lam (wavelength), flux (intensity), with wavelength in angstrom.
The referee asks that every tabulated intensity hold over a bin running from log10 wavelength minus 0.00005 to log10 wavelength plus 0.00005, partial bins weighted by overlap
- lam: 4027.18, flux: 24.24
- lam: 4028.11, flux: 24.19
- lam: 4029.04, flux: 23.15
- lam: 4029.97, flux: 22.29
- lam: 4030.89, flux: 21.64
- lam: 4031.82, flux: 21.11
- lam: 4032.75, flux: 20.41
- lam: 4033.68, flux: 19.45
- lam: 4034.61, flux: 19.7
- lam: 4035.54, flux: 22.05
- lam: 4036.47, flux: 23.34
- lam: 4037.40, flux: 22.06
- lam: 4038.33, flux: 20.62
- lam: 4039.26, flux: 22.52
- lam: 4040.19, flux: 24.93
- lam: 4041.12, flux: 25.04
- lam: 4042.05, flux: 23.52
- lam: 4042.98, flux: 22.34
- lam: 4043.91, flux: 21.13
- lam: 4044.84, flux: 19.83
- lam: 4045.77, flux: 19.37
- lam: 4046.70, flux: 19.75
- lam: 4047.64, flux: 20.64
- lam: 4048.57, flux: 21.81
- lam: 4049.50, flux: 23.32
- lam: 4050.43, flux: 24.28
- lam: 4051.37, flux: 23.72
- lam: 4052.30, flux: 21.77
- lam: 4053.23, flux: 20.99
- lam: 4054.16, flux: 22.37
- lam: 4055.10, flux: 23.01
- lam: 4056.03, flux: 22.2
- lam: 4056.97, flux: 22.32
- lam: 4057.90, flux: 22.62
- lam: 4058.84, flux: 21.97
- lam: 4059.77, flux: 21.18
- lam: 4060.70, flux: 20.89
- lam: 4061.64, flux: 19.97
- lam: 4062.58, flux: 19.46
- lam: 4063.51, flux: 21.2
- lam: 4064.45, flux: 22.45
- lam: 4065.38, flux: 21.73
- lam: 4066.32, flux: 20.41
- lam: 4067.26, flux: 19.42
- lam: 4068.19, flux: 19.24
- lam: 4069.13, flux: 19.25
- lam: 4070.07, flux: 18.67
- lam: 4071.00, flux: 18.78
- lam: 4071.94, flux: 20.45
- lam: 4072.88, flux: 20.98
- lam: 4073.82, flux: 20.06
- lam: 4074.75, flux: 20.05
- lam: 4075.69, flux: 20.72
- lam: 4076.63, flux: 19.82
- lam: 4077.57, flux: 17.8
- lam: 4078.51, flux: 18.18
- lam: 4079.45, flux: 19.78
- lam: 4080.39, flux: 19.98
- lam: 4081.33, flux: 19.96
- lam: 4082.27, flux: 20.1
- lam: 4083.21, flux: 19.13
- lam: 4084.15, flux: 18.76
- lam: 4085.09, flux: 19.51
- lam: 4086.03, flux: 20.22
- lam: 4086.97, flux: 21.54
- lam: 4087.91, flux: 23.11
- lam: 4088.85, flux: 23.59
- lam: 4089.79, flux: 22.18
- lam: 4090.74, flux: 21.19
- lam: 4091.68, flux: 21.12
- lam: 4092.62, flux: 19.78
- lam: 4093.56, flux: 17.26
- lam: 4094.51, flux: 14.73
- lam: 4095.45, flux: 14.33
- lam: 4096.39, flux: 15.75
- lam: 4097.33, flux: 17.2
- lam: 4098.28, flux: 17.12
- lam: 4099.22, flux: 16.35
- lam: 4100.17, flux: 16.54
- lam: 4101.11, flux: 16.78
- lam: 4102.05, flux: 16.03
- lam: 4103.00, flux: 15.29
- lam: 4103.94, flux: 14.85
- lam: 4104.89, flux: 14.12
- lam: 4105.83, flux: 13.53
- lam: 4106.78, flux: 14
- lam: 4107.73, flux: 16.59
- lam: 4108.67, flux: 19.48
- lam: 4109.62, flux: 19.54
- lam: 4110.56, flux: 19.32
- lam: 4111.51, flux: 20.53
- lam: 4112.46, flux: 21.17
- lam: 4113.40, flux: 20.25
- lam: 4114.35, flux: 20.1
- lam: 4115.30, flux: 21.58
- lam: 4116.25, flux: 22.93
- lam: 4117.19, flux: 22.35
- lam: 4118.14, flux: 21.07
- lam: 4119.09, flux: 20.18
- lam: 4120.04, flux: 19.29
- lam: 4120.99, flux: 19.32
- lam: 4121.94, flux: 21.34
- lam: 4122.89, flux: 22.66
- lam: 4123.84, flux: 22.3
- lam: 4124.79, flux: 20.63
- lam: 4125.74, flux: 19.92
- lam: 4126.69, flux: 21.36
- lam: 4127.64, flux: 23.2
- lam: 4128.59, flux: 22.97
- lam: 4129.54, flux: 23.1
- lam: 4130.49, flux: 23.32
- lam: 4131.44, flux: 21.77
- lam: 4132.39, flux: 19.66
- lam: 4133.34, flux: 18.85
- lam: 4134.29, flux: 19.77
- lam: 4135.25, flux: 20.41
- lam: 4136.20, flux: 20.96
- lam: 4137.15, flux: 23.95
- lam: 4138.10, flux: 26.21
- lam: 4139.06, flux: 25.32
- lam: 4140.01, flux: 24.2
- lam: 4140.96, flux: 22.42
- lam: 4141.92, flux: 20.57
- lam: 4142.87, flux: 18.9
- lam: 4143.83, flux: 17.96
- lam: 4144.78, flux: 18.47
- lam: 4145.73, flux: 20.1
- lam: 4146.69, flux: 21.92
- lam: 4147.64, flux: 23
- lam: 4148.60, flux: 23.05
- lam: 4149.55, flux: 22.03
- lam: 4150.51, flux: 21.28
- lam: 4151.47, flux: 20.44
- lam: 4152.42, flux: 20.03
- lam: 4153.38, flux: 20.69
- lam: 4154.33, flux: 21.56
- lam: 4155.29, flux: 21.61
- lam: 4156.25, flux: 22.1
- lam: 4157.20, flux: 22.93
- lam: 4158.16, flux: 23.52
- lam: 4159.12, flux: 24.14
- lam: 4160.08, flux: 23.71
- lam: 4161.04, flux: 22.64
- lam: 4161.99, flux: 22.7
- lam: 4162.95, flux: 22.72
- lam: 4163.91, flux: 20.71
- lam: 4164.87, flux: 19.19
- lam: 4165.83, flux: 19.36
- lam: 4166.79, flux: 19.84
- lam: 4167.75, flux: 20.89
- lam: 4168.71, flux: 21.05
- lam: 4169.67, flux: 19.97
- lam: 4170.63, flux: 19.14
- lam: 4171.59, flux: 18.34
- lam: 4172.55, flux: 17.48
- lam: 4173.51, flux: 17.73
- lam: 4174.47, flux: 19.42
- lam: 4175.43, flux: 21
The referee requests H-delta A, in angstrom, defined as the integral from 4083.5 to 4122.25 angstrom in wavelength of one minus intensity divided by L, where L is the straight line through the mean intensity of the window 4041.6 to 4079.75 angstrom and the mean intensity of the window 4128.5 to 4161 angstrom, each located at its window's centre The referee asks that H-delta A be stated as 4.7 angstrom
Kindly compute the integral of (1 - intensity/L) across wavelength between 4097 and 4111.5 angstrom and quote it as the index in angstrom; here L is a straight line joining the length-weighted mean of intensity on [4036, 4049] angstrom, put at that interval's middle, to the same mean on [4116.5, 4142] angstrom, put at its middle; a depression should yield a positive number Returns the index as 3.48 angstrom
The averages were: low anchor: 21.9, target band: 16.6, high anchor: 21.8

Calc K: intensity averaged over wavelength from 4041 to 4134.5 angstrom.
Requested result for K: 20.1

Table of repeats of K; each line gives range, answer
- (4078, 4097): 19.5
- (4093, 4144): 19.6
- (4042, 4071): 21.2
